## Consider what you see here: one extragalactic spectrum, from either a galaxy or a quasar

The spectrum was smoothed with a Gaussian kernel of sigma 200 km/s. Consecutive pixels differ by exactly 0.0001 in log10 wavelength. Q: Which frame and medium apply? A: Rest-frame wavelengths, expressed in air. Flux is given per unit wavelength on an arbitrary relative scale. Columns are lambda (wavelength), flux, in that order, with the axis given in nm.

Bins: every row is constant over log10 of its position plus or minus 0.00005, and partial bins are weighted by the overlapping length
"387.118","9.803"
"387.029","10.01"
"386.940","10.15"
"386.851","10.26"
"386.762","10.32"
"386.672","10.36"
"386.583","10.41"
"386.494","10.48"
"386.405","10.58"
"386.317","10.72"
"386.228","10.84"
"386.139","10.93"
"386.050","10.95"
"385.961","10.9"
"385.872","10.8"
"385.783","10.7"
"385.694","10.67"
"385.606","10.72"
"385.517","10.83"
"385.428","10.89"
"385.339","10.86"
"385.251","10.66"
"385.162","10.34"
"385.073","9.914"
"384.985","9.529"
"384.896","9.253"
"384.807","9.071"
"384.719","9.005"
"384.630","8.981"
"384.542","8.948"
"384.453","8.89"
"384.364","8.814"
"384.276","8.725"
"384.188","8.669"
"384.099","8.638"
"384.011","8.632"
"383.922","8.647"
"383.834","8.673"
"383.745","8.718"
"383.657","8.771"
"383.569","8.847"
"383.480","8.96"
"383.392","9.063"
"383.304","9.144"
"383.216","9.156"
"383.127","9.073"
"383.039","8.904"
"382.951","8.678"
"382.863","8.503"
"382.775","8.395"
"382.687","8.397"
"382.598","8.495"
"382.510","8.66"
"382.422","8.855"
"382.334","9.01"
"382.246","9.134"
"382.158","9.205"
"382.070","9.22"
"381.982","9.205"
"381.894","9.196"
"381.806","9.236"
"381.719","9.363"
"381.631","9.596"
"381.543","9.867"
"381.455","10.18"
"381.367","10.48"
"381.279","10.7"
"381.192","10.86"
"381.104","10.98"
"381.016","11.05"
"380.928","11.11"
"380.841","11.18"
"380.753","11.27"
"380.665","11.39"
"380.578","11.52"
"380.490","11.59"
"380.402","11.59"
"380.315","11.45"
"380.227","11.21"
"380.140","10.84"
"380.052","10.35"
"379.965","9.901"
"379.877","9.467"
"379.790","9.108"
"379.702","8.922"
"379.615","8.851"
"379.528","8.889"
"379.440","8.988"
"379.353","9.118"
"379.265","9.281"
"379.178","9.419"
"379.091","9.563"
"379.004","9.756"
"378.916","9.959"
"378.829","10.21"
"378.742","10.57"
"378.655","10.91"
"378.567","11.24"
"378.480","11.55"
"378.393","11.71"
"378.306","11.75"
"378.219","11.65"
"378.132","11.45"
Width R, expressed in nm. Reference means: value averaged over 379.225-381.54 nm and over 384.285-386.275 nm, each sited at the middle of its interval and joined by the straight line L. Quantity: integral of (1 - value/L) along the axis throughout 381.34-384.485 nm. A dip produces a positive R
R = 0.38 nm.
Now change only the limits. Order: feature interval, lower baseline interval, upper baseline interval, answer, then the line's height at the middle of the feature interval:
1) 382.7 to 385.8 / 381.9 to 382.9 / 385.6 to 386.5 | 0.17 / 9.82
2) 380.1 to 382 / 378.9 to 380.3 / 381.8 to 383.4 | -0.28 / 9.28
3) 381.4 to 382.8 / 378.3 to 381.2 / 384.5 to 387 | 0.17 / 10.4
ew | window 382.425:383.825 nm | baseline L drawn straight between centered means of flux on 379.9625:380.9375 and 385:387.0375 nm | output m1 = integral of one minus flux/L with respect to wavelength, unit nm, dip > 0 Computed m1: 0.27 nm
